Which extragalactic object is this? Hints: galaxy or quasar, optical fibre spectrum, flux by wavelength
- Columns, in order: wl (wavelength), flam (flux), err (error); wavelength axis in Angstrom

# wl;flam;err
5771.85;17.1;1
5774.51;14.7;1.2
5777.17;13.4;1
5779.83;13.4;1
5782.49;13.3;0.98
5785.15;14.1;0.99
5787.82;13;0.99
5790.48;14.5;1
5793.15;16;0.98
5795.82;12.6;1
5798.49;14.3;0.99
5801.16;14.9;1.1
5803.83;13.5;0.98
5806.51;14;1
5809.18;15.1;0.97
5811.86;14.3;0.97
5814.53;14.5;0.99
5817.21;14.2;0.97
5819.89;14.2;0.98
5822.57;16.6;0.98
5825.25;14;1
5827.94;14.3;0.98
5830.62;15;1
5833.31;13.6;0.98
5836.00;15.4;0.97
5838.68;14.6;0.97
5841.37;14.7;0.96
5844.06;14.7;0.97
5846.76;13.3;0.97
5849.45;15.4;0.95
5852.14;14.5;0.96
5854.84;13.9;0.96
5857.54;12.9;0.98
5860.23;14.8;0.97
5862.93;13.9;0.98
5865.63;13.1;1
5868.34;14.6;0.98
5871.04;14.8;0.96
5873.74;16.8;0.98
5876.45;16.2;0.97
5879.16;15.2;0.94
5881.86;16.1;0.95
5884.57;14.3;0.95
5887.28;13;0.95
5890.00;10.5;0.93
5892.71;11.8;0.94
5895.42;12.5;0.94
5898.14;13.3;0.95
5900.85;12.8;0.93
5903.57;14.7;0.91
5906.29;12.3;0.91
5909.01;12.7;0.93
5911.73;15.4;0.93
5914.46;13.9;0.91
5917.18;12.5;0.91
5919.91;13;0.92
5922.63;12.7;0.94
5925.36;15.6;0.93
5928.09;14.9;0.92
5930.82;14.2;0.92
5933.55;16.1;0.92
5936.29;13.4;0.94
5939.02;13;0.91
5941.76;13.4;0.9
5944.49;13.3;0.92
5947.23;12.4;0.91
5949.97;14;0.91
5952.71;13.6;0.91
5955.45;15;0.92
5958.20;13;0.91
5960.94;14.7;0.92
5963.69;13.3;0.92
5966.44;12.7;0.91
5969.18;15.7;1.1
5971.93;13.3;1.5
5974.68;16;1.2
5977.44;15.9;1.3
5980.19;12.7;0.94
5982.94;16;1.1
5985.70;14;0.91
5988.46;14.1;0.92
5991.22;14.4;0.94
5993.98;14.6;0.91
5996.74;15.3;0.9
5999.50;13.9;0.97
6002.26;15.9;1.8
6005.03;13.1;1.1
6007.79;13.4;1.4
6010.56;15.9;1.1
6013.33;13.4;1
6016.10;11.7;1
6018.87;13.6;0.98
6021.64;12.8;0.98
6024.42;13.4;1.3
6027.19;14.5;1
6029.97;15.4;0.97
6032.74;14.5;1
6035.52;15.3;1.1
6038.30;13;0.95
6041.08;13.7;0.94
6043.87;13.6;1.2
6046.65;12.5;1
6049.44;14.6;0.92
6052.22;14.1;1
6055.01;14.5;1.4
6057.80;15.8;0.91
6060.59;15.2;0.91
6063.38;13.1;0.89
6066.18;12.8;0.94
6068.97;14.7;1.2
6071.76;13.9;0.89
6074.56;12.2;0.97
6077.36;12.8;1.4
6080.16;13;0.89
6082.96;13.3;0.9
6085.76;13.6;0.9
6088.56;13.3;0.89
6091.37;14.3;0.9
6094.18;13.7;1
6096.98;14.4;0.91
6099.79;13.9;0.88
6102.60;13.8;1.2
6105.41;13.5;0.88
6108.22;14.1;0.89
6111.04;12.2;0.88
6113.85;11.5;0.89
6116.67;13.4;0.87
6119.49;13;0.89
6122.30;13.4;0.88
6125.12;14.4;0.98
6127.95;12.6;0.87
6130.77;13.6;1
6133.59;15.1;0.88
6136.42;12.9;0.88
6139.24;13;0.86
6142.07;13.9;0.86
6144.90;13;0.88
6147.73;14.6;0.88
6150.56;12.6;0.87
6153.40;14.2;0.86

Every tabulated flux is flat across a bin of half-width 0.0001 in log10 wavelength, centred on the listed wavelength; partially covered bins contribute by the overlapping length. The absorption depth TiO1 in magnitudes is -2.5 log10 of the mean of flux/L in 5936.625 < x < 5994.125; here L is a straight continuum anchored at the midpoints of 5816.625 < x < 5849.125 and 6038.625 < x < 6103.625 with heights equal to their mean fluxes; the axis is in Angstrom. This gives 0.01 mag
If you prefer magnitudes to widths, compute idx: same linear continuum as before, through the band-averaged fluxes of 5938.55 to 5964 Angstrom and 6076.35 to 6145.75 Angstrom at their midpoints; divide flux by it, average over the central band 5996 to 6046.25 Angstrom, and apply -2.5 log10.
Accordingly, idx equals -0.035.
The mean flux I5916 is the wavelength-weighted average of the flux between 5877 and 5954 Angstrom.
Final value 13.6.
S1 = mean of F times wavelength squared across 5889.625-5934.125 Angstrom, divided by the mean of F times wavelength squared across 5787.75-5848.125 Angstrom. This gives 1.0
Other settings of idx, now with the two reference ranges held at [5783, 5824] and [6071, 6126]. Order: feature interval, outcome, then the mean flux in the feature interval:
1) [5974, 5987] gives -0.08 mag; 14.9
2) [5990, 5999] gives -0.07 mag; 14.7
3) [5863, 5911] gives 0.02 mag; 13.8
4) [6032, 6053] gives -0.03 mag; 13.9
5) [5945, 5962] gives 0.01 mag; 13.7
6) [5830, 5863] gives -0.01 mag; 14.4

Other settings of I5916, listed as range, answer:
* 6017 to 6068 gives 14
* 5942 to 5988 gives 14.1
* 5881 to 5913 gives 13.2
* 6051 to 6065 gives 14.5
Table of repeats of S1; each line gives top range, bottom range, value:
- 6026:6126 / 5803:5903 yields 1.04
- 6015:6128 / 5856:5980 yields 1.03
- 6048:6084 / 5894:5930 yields 1.07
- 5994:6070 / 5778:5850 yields 1.06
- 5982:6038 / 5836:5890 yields 1.03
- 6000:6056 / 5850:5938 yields 1.04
